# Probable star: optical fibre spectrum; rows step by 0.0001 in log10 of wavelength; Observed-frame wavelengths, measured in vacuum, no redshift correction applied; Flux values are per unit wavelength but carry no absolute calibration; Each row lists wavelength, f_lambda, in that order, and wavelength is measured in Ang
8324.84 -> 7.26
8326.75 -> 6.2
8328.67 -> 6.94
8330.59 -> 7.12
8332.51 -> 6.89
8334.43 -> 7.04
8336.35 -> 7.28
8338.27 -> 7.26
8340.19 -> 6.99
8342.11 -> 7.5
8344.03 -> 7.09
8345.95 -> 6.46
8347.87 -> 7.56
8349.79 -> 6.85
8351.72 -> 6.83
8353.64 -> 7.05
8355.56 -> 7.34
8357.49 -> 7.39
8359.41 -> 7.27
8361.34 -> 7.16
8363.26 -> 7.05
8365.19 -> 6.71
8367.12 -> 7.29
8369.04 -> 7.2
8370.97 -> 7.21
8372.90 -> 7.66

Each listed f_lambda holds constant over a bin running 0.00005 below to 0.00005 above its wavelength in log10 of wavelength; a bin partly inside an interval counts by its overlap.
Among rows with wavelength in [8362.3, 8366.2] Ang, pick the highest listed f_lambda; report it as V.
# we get 7.05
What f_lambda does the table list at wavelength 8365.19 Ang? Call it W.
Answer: 6.71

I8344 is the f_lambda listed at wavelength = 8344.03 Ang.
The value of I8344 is 7.09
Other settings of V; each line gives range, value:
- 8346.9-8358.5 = 7.56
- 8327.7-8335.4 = 7.12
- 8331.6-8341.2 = 7.28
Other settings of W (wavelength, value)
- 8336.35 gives 7.28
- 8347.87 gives 7.56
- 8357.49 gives 7.39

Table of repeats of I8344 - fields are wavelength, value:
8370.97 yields 7.21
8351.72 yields 6.83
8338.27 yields 7.26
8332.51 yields 6.89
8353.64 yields 7.05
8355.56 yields 7.34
